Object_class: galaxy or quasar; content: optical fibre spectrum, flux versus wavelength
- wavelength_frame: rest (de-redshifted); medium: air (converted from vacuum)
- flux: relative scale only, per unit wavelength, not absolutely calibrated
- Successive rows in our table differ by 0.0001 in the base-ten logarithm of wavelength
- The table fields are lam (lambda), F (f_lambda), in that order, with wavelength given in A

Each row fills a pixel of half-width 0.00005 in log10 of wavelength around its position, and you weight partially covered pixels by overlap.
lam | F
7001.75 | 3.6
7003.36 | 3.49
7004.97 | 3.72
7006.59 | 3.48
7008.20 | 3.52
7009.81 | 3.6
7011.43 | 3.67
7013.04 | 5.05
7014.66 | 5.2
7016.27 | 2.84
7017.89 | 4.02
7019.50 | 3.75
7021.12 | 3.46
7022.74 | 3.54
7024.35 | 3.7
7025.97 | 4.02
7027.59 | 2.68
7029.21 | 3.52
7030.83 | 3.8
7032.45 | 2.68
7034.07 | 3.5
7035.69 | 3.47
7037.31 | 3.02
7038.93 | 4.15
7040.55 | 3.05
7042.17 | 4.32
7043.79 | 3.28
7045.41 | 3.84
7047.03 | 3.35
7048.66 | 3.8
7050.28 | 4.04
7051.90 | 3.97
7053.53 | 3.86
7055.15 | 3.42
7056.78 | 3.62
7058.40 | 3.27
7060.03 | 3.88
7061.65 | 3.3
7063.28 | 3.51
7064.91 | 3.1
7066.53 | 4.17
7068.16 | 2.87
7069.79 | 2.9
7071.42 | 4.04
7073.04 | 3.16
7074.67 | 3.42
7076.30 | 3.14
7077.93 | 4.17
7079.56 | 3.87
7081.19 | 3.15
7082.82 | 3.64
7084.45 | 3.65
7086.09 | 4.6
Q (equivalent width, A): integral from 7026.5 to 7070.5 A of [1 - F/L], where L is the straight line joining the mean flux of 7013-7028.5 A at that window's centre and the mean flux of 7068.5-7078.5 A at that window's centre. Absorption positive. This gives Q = 1.0 A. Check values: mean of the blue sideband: 3.76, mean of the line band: 3.5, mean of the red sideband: 3.43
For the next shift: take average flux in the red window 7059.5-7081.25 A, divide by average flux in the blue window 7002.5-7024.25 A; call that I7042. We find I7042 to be 0.92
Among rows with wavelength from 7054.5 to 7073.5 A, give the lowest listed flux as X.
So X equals 2.87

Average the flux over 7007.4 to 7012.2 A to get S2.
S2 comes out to 3.59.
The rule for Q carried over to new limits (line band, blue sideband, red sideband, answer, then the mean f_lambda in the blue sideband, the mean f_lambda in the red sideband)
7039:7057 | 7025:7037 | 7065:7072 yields -1.6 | 3.37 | 3.44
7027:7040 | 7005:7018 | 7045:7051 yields 1.5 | 3.9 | 3.75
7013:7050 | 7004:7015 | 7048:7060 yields 2.1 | 3.98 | 3.72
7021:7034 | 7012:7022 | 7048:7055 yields 1.8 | 4.04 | 3.88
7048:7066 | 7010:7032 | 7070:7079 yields 0.0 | 3.76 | 3.55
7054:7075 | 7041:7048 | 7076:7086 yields 1.4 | 3.67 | 3.7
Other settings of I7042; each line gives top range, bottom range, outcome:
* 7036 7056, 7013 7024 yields 0.94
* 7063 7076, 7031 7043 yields 0.97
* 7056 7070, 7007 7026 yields 0.89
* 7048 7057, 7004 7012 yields 1.06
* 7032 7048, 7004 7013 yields 0.94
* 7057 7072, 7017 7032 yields 0.96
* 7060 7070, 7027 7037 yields 1.03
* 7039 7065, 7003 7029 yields 0.97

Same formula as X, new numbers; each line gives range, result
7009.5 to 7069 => 2.68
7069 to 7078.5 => 2.9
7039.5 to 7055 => 3.05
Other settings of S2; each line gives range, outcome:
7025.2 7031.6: 3.5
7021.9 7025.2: 3.63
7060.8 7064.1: 3.41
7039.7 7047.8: 3.58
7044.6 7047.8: 3.6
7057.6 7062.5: 3.48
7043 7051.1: 3.67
